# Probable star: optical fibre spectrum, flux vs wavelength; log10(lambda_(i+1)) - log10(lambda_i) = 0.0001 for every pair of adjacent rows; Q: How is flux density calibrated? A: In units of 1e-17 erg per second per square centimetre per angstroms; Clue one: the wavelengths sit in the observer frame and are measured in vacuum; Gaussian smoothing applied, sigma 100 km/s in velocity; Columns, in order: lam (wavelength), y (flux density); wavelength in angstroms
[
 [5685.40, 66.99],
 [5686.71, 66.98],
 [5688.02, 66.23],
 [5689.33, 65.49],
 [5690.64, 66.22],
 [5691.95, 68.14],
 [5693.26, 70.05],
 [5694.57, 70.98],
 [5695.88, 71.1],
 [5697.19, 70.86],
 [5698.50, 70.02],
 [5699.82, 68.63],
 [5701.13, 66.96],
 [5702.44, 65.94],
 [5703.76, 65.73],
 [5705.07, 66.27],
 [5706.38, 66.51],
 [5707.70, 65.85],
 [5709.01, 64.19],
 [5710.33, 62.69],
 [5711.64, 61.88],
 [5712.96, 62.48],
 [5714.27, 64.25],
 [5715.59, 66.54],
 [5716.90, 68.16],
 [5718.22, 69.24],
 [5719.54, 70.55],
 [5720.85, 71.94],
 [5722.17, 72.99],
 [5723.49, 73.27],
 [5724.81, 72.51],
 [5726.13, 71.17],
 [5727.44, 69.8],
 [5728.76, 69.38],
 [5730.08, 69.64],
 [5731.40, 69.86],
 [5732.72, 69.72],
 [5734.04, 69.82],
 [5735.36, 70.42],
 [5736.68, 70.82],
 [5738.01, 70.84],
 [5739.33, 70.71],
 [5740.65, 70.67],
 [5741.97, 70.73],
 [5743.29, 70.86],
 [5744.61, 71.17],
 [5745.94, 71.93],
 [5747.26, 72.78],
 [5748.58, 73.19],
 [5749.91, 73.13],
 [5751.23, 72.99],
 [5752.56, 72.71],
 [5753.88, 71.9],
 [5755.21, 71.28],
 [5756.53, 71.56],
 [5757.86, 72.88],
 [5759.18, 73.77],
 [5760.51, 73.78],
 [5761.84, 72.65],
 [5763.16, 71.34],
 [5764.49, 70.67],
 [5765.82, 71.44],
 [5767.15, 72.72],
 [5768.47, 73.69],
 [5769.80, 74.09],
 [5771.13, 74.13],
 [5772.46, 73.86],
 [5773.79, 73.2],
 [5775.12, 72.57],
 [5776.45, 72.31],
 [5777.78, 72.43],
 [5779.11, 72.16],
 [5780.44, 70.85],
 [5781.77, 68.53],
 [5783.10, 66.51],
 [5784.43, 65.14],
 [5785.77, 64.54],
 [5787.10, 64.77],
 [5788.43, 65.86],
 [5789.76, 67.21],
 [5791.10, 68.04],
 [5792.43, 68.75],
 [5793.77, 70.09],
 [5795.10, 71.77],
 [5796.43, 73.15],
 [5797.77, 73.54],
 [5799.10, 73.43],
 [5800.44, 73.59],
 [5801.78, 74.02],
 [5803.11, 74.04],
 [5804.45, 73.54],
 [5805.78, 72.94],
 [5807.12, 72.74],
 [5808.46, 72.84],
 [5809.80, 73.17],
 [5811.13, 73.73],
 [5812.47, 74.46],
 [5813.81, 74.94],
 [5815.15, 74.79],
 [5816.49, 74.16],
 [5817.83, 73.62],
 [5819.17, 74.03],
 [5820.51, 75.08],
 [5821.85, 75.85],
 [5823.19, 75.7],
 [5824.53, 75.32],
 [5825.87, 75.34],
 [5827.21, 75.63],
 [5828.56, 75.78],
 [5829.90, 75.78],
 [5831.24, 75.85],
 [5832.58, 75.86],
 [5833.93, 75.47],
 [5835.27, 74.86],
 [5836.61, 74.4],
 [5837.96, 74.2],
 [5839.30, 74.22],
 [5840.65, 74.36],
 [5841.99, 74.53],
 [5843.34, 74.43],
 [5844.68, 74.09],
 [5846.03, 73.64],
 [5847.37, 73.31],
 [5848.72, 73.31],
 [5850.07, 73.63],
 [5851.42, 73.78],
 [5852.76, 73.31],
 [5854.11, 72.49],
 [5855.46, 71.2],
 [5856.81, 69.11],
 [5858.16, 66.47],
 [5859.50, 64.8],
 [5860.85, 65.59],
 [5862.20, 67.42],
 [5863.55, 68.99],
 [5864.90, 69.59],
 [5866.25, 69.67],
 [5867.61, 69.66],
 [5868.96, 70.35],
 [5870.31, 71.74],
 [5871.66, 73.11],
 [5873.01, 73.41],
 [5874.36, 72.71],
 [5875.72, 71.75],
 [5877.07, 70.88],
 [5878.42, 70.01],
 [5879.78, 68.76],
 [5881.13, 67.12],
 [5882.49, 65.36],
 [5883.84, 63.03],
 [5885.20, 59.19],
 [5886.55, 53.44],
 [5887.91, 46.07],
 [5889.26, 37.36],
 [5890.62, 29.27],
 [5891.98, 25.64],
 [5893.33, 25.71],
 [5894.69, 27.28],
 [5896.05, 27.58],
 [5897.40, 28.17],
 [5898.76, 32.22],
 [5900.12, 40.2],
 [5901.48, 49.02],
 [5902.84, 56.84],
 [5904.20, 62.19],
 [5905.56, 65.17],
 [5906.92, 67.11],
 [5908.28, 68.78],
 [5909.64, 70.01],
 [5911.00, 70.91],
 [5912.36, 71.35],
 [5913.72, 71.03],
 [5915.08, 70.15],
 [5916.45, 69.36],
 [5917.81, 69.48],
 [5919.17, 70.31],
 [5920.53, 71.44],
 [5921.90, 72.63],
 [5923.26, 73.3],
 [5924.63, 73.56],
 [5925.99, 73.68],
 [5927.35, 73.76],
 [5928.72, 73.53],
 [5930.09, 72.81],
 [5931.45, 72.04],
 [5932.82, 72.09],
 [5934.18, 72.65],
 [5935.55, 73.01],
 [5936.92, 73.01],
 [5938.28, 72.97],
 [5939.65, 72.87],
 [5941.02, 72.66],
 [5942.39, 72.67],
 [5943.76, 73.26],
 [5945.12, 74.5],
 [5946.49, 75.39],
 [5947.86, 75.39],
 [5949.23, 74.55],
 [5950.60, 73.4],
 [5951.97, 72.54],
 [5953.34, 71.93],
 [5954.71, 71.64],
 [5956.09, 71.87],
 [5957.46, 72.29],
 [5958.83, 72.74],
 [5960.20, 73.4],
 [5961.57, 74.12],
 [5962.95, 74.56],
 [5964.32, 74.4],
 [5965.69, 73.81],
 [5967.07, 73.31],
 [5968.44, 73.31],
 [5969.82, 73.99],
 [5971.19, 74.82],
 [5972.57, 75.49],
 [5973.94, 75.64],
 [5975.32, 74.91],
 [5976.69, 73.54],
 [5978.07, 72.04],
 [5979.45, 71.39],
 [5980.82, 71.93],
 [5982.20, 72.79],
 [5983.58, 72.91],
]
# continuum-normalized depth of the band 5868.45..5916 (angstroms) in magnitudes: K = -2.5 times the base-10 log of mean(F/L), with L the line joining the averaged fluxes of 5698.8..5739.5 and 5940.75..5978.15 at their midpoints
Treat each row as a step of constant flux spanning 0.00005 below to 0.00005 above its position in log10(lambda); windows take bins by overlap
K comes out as 0.26 mag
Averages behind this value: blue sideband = 68.3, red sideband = 73.7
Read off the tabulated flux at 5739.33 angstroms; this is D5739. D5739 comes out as 70.71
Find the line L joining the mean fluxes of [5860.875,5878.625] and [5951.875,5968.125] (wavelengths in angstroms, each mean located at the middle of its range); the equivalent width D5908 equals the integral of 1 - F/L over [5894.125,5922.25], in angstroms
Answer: 5.1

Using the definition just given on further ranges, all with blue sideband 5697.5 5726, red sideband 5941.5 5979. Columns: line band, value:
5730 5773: -2.1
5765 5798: -0.5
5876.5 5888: 1.3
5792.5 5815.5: -1.1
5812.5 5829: -1.1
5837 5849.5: -0.6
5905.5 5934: 0.6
